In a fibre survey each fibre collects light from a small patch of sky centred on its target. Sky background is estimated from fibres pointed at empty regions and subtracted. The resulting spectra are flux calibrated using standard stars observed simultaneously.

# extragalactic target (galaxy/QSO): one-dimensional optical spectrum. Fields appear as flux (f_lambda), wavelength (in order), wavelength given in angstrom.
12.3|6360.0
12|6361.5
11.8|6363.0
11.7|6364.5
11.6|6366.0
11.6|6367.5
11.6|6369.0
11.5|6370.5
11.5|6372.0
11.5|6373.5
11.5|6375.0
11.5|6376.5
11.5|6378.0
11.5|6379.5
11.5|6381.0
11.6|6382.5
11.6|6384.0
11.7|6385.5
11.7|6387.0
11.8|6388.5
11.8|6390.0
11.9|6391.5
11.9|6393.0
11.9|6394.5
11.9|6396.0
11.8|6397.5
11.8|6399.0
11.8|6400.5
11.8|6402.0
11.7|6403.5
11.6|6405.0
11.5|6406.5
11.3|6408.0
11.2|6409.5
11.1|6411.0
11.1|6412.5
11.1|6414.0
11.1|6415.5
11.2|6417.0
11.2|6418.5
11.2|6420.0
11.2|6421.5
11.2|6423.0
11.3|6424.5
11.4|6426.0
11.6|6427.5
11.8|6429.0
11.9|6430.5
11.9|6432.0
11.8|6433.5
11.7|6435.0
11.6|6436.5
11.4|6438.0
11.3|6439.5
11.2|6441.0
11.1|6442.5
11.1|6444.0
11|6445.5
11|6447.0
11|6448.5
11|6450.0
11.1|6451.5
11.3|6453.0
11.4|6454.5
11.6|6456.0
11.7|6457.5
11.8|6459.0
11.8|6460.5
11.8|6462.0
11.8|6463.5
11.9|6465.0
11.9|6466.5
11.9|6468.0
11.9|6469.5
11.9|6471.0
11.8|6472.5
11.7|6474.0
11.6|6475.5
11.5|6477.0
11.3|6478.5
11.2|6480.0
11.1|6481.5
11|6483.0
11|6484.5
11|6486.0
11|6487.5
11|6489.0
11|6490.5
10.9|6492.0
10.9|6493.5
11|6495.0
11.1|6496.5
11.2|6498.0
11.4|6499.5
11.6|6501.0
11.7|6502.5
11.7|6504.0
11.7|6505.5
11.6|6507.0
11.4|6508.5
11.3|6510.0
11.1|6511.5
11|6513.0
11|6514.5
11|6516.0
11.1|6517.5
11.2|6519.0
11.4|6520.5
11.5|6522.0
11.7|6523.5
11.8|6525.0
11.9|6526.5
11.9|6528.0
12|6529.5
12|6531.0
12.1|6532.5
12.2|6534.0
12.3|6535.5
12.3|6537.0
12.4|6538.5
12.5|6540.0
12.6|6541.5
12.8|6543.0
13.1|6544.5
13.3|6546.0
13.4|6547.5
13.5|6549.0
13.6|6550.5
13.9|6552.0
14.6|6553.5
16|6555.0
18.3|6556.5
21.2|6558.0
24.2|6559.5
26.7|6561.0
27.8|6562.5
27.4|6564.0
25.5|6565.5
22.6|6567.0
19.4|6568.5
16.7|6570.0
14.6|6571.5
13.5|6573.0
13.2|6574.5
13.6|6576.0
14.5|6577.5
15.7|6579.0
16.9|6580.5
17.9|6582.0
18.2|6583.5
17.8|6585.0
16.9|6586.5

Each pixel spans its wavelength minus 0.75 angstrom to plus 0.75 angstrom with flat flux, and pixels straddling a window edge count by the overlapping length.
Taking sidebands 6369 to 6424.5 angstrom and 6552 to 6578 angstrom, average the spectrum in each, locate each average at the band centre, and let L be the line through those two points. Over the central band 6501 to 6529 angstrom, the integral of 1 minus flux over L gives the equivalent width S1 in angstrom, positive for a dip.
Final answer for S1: 9.1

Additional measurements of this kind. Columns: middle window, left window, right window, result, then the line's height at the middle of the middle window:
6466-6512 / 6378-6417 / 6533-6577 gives 9.9 angstrom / 14.5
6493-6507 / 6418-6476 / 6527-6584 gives 2.4 angstrom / 13.8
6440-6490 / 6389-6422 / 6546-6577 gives 9.5 angstrom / 14.1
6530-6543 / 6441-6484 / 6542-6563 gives 3.1 angstrom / 16.1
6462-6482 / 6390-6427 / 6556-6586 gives 3.9 angstrom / 14.5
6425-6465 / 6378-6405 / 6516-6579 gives 4.5 angstrom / 12.9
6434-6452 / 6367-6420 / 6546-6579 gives 3.0 angstrom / 13.5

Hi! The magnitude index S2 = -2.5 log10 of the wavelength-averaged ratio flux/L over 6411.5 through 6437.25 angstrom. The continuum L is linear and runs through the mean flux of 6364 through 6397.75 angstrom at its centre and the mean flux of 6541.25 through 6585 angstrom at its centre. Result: 0.144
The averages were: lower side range 11.7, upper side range 17.5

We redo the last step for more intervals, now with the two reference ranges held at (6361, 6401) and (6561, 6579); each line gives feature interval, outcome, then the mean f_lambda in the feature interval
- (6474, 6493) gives 0.374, 11.2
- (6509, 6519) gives 0.460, 11.1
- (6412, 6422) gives 0.175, 11.2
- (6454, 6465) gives 0.253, 11.7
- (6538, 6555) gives 0.337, 13.4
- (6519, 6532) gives 0.427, 11.7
